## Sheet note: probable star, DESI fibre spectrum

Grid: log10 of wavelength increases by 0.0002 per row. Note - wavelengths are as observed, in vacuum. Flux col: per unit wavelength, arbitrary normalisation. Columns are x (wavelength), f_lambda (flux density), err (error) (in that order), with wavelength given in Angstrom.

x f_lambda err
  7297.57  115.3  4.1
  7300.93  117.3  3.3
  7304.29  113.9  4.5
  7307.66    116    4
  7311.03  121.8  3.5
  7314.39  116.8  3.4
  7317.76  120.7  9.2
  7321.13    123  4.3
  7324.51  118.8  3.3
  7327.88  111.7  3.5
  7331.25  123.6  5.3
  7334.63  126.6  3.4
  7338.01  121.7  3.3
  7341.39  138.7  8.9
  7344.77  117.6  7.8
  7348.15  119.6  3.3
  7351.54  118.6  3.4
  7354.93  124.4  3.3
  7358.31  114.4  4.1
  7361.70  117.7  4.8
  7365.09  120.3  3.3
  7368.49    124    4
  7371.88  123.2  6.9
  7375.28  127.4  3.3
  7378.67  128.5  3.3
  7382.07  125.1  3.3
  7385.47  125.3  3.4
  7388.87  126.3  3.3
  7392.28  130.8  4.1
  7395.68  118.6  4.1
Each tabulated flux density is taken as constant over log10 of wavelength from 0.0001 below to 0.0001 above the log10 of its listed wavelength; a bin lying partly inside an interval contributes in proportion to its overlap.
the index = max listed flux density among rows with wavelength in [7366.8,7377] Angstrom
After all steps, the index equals 127.4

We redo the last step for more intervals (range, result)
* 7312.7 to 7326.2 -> 123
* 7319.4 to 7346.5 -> 138.7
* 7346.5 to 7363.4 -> 124.4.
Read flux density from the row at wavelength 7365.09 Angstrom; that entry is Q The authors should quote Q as 120.3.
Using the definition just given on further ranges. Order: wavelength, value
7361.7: 117.7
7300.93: 117.3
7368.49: 124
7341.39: 138.7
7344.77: 117.6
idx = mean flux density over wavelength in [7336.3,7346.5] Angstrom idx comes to 126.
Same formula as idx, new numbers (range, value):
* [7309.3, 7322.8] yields 121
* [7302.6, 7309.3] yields 115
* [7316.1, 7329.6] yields 119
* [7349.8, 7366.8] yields 119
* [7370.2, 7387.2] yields 126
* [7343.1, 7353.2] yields 119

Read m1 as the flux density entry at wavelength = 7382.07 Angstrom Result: 125.1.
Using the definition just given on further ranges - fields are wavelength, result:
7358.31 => 114.4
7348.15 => 119.6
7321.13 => 123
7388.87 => 126.3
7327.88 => 111.7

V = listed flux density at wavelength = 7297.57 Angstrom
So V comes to 115.3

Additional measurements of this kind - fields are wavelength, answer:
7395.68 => 118.6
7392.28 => 130.8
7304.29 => 113.9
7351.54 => 118.6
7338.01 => 121.7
